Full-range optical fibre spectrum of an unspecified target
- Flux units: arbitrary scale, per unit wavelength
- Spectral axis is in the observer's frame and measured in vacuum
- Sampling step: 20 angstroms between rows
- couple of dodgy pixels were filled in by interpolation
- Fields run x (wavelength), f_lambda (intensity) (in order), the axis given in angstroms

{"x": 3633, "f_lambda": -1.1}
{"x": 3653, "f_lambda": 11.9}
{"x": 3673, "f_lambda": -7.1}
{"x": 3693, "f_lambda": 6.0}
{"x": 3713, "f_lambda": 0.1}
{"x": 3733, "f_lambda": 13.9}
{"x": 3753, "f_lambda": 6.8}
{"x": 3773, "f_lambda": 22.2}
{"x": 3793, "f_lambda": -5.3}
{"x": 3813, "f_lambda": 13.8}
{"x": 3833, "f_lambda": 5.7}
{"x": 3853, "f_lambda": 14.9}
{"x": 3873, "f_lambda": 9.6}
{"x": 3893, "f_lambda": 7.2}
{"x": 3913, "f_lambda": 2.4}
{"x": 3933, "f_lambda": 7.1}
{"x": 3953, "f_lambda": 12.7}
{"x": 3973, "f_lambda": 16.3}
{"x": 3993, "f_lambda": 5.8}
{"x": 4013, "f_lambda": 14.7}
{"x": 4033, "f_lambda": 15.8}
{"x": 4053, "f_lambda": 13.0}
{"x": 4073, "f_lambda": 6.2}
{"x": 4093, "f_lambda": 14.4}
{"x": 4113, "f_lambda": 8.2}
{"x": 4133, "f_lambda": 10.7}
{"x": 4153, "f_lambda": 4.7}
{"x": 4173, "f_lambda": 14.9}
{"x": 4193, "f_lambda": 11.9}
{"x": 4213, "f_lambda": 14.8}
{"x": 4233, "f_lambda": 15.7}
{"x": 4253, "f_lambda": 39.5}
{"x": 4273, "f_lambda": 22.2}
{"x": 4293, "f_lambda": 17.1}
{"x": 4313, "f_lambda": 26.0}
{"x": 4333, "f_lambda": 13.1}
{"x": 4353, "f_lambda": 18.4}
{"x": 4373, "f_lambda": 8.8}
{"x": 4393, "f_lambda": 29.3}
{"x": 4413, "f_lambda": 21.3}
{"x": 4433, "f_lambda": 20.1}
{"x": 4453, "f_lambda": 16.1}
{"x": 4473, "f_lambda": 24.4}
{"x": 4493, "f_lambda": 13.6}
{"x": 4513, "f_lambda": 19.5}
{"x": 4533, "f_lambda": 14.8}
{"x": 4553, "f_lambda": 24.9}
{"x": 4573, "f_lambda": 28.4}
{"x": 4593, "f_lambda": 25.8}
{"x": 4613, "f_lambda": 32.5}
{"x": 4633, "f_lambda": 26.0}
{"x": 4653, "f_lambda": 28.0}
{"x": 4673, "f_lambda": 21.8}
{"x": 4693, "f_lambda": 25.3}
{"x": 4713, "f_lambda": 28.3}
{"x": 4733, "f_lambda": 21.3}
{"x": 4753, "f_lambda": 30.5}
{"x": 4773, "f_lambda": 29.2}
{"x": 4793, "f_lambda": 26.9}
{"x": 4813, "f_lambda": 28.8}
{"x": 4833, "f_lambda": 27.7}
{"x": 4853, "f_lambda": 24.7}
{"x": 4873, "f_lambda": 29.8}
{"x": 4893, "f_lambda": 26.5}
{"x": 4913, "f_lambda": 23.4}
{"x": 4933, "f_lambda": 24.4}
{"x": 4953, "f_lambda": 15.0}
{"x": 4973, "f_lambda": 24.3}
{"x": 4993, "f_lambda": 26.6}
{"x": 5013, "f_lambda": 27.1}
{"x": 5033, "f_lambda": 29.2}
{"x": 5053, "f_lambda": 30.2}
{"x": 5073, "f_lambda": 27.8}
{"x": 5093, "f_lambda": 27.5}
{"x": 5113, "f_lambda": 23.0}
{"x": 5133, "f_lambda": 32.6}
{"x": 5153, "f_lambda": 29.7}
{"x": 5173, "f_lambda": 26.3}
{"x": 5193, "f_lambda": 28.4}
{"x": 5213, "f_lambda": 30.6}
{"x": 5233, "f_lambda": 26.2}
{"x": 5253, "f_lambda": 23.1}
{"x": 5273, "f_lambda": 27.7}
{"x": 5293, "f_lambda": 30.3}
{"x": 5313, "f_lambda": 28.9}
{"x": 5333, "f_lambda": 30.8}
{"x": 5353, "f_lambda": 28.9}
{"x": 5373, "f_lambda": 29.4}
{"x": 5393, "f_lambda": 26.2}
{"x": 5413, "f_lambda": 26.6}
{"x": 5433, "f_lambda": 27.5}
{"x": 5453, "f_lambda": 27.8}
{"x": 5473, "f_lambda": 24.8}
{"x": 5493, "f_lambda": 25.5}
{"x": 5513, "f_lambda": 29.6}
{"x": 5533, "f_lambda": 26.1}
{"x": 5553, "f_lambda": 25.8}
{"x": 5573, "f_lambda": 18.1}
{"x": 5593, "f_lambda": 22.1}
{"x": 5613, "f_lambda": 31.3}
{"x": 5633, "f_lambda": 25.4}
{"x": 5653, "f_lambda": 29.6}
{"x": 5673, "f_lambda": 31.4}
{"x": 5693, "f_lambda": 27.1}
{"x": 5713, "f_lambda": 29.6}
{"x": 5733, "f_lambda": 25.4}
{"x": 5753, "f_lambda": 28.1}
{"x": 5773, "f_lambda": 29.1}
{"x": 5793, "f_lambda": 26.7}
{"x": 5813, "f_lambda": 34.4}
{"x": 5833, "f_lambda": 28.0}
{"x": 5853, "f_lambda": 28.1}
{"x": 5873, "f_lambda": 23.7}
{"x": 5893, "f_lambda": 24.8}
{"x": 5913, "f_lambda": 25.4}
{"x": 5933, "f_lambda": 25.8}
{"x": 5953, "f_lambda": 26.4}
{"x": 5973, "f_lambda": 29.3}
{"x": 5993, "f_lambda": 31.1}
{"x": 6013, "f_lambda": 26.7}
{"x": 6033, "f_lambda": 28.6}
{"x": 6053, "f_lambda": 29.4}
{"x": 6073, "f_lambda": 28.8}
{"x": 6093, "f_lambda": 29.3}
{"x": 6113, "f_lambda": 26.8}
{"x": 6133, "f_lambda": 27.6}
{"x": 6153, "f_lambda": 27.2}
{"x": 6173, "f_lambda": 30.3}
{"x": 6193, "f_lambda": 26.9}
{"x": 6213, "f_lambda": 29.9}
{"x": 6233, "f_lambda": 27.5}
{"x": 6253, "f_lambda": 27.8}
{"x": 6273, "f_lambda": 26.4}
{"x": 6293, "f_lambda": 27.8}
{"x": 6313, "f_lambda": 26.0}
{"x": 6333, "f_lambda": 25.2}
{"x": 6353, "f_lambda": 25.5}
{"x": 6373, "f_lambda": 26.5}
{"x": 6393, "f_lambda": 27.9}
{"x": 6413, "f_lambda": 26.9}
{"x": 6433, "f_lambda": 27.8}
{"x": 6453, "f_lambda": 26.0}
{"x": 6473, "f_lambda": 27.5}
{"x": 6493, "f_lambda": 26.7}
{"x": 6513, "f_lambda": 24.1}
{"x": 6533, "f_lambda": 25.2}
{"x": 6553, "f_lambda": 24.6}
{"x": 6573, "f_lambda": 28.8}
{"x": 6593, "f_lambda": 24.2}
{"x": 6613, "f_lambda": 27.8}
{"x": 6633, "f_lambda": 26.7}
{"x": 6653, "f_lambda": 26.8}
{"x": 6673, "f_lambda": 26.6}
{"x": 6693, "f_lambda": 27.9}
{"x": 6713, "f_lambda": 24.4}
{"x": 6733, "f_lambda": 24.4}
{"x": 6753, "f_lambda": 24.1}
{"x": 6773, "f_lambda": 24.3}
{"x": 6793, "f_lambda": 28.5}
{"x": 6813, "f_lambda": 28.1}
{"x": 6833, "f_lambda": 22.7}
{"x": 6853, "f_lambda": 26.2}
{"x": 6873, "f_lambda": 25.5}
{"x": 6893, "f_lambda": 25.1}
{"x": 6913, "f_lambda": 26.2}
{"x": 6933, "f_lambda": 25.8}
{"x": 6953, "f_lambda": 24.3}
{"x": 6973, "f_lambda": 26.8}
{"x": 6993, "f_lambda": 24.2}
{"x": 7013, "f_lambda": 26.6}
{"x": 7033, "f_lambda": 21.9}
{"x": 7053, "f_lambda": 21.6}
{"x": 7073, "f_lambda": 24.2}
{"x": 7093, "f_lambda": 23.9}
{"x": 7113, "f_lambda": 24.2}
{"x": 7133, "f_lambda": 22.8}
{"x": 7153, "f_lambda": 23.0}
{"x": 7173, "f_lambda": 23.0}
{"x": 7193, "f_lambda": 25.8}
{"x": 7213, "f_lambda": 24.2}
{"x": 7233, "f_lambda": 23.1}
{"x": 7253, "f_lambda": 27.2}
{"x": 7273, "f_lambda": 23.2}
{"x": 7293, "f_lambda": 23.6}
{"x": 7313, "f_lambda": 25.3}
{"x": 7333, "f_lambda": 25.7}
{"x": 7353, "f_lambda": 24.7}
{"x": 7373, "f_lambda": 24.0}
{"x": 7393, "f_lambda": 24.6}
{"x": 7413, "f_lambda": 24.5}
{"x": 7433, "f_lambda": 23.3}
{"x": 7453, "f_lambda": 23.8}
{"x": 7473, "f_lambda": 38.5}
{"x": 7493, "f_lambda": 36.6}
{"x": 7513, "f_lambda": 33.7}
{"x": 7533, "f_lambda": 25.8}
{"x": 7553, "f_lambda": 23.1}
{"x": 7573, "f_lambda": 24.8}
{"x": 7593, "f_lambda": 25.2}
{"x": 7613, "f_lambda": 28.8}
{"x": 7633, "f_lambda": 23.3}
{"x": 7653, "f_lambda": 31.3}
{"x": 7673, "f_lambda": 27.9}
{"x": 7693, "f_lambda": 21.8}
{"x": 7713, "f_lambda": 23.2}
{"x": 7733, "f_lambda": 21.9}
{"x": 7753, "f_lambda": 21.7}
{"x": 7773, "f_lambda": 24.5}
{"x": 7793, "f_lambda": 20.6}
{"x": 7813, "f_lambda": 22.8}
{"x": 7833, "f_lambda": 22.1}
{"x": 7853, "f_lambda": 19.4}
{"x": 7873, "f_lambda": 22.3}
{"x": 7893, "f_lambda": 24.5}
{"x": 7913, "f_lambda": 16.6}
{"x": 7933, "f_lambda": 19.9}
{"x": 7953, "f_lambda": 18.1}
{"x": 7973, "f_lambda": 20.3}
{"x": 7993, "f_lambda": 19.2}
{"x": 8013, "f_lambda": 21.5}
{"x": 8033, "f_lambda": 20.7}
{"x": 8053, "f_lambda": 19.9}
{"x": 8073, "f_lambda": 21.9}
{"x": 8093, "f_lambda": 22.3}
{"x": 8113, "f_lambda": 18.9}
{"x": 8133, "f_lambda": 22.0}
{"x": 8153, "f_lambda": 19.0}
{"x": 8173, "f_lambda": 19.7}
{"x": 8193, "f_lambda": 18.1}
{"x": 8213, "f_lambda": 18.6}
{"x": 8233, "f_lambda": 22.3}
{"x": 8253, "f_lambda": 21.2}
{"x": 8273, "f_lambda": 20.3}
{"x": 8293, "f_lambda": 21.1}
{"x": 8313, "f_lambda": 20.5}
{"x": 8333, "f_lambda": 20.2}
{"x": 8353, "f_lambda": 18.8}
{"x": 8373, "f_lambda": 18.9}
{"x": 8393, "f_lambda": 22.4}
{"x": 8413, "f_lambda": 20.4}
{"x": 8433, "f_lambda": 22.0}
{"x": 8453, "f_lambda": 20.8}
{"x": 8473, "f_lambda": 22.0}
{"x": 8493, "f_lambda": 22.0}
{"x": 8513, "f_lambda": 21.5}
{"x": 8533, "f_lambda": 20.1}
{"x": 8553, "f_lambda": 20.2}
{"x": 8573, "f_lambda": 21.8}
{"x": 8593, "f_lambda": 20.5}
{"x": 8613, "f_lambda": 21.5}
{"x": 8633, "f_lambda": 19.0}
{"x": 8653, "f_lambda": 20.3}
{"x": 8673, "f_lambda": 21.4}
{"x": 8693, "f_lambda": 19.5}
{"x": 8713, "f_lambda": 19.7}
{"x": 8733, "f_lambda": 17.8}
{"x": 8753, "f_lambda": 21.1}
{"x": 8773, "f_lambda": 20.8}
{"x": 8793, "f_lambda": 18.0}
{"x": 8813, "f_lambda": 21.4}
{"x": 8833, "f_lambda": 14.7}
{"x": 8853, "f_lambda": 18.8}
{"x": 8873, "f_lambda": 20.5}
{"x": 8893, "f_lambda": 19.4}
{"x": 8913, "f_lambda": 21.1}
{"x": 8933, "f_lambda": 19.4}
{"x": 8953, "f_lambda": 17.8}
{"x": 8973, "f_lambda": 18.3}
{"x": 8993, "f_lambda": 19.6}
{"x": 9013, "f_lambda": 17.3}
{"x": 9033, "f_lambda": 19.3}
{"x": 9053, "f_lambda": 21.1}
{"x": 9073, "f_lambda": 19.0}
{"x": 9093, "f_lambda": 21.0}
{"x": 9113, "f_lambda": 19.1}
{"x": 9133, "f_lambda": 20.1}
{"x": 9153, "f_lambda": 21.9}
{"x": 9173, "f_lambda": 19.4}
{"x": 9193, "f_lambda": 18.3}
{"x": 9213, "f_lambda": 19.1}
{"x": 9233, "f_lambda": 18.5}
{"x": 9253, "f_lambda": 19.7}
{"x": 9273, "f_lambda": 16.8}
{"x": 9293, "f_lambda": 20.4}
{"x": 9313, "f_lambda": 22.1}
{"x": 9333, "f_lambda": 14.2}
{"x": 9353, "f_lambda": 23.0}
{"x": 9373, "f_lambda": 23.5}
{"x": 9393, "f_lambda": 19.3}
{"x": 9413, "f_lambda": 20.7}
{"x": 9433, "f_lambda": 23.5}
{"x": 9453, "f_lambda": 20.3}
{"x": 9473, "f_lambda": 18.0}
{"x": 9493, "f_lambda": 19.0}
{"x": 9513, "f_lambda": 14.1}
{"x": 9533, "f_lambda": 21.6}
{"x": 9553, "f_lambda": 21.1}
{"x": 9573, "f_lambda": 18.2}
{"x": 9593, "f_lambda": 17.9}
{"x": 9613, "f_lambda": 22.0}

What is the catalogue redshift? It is 0.140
